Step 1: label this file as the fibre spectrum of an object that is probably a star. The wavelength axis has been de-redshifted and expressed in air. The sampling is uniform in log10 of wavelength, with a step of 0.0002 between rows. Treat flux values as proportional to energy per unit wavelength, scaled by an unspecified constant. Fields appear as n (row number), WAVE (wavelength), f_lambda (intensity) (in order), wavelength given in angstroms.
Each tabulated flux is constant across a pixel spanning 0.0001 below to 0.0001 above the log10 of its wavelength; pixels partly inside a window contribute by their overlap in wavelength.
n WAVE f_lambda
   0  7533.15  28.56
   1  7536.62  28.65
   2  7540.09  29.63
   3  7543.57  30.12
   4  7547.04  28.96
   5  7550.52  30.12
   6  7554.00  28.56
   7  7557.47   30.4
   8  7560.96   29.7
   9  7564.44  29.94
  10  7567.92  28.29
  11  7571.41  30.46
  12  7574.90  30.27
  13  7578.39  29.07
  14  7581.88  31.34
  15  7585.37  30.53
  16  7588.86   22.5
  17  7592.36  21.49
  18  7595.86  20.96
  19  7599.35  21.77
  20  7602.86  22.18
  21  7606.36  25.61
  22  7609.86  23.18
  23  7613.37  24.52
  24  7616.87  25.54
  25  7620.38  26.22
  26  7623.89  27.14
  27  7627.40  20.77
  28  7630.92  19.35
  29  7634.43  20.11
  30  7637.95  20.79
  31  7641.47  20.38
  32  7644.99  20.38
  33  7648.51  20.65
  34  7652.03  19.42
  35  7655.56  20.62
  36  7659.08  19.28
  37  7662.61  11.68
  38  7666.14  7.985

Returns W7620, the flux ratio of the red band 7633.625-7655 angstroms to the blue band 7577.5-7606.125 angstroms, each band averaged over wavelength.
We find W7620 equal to 0.8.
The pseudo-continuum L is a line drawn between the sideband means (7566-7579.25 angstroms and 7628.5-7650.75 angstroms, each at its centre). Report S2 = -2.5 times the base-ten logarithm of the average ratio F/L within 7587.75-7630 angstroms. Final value 0.04 mag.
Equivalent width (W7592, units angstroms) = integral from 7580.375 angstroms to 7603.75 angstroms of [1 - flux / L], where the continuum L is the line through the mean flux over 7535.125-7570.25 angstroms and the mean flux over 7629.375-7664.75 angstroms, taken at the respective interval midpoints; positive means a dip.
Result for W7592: 0.77 angstroms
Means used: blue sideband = 29.5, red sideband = 19.1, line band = 24.4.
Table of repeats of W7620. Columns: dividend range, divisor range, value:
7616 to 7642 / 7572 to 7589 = 0.76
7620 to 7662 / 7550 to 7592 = 0.72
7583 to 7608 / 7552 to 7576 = 0.80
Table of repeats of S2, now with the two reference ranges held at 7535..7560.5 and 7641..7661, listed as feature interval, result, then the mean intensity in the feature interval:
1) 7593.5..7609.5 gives 0.088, 22.6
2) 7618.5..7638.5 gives -0.018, 22.5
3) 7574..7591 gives -0.085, 28.5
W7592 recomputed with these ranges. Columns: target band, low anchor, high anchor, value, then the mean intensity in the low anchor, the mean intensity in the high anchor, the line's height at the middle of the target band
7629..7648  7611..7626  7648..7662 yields 1.58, 25.6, 19.3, 22.1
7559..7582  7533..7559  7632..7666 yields -2.50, 29.4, 18.7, 26.9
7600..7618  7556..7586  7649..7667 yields 0.02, 30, 16.5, 24.1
